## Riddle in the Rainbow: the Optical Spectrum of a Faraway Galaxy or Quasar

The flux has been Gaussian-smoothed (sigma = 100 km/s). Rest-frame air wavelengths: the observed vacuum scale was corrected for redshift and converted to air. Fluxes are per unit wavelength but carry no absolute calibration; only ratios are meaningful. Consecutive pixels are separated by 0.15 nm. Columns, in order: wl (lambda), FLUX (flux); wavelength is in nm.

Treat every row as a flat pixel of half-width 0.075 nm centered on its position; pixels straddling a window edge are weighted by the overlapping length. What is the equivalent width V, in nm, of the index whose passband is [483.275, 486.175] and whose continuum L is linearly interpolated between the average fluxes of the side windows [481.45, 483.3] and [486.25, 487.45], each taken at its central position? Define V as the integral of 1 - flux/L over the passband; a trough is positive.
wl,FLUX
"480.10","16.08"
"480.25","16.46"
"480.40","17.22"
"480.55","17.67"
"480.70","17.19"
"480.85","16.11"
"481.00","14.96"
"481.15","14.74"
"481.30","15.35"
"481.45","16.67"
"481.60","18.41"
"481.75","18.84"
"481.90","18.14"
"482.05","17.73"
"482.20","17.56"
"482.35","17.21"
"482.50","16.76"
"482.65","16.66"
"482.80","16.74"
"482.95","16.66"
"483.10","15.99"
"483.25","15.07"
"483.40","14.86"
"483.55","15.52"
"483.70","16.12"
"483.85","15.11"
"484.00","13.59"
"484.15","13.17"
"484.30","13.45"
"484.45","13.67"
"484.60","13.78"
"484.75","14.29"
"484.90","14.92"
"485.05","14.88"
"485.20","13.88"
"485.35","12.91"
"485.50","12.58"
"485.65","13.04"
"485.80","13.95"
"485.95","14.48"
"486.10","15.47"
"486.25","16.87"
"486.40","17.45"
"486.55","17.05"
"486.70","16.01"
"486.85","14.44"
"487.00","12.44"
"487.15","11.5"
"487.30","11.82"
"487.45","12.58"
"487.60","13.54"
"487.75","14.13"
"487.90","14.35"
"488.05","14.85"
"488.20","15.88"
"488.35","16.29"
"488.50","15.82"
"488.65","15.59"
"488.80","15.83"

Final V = 0.28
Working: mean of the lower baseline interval 17.2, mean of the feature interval 14.2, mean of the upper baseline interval 14.4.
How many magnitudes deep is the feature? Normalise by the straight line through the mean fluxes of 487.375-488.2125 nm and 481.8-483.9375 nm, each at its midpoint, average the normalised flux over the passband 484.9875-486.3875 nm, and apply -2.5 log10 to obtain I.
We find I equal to 0.05 mag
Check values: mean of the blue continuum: 16.4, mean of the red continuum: 14.1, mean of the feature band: 14.4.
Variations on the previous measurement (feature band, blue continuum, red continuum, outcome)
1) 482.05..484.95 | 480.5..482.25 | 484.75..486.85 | 0.04 mag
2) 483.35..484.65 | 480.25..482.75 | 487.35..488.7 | 0.12 mag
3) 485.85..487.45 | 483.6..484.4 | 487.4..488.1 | -0.05 mag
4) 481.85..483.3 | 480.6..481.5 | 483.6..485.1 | -0.12 mag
